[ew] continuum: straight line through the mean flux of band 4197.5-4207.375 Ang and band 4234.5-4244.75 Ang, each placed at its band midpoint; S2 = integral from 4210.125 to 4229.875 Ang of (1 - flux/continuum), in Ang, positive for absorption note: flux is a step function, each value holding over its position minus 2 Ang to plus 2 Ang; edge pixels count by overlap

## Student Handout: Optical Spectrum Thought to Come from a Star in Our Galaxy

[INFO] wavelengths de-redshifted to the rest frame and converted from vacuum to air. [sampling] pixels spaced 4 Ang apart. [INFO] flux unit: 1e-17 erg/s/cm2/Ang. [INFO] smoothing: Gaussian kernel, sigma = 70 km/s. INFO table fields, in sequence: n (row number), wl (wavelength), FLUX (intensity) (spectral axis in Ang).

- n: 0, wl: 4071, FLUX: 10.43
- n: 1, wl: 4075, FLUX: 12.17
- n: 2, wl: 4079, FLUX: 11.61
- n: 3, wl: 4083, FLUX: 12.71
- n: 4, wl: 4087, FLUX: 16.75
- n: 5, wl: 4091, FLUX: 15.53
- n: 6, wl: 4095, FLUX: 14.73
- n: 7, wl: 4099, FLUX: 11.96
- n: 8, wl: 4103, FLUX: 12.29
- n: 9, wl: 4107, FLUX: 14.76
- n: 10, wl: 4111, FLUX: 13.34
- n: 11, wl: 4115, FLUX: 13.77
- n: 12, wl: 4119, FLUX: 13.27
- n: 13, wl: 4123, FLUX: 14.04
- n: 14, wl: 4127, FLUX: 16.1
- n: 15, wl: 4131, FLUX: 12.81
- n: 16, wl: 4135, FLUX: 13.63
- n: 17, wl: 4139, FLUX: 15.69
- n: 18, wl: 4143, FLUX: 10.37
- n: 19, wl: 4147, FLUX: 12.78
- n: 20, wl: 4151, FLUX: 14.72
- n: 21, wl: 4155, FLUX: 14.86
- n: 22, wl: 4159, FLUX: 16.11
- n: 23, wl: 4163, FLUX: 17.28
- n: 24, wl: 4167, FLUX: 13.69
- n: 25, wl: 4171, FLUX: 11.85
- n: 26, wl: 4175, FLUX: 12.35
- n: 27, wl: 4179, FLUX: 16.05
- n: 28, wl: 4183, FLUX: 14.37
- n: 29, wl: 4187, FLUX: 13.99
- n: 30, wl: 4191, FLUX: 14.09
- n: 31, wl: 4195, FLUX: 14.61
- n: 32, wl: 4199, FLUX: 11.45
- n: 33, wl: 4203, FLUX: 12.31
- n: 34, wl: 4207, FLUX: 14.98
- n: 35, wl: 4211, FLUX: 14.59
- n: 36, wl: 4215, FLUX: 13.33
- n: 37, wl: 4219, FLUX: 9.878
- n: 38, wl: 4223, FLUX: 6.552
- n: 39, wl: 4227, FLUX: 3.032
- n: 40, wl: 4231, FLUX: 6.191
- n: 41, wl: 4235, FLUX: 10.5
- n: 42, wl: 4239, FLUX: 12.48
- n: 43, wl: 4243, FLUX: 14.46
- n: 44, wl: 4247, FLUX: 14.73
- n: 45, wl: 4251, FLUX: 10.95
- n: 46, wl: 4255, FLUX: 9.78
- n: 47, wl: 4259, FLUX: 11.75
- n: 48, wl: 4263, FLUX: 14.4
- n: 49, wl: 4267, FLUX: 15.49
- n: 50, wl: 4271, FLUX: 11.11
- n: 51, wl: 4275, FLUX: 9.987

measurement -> 5.7 Ang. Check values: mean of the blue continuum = 12.6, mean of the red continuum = 12.7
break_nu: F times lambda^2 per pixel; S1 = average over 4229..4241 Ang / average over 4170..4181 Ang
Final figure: 0.7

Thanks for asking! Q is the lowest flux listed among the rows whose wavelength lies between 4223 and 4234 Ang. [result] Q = 3.032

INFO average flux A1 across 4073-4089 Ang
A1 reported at 13.3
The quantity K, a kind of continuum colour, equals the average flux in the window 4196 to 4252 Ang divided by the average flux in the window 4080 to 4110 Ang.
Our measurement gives 0.80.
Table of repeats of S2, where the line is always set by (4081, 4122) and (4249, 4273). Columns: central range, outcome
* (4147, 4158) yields -1.0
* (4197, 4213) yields -0.6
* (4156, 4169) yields -2.3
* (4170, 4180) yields -0.1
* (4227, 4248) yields 3.0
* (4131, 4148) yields 0.5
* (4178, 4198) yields -2.1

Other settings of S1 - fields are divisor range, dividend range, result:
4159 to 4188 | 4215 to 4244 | 0.65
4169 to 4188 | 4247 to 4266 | 0.93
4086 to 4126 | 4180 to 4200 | 1.03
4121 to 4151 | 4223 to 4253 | 0.77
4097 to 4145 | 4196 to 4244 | 0.84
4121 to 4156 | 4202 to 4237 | 0.76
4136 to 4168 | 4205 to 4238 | 0.71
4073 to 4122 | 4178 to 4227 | 0.97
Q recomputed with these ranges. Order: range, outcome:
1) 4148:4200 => 11.45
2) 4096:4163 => 10.37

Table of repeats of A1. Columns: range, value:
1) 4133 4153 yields 13.4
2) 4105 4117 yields 14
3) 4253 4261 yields 10.8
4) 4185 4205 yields 13.3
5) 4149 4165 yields 15.7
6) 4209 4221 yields 12.6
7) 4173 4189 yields 14.2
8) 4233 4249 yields 13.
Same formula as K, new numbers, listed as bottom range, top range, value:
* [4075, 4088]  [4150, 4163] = 1.18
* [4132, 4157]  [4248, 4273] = 0.91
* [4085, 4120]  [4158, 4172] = 1.05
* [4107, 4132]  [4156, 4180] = 1.04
